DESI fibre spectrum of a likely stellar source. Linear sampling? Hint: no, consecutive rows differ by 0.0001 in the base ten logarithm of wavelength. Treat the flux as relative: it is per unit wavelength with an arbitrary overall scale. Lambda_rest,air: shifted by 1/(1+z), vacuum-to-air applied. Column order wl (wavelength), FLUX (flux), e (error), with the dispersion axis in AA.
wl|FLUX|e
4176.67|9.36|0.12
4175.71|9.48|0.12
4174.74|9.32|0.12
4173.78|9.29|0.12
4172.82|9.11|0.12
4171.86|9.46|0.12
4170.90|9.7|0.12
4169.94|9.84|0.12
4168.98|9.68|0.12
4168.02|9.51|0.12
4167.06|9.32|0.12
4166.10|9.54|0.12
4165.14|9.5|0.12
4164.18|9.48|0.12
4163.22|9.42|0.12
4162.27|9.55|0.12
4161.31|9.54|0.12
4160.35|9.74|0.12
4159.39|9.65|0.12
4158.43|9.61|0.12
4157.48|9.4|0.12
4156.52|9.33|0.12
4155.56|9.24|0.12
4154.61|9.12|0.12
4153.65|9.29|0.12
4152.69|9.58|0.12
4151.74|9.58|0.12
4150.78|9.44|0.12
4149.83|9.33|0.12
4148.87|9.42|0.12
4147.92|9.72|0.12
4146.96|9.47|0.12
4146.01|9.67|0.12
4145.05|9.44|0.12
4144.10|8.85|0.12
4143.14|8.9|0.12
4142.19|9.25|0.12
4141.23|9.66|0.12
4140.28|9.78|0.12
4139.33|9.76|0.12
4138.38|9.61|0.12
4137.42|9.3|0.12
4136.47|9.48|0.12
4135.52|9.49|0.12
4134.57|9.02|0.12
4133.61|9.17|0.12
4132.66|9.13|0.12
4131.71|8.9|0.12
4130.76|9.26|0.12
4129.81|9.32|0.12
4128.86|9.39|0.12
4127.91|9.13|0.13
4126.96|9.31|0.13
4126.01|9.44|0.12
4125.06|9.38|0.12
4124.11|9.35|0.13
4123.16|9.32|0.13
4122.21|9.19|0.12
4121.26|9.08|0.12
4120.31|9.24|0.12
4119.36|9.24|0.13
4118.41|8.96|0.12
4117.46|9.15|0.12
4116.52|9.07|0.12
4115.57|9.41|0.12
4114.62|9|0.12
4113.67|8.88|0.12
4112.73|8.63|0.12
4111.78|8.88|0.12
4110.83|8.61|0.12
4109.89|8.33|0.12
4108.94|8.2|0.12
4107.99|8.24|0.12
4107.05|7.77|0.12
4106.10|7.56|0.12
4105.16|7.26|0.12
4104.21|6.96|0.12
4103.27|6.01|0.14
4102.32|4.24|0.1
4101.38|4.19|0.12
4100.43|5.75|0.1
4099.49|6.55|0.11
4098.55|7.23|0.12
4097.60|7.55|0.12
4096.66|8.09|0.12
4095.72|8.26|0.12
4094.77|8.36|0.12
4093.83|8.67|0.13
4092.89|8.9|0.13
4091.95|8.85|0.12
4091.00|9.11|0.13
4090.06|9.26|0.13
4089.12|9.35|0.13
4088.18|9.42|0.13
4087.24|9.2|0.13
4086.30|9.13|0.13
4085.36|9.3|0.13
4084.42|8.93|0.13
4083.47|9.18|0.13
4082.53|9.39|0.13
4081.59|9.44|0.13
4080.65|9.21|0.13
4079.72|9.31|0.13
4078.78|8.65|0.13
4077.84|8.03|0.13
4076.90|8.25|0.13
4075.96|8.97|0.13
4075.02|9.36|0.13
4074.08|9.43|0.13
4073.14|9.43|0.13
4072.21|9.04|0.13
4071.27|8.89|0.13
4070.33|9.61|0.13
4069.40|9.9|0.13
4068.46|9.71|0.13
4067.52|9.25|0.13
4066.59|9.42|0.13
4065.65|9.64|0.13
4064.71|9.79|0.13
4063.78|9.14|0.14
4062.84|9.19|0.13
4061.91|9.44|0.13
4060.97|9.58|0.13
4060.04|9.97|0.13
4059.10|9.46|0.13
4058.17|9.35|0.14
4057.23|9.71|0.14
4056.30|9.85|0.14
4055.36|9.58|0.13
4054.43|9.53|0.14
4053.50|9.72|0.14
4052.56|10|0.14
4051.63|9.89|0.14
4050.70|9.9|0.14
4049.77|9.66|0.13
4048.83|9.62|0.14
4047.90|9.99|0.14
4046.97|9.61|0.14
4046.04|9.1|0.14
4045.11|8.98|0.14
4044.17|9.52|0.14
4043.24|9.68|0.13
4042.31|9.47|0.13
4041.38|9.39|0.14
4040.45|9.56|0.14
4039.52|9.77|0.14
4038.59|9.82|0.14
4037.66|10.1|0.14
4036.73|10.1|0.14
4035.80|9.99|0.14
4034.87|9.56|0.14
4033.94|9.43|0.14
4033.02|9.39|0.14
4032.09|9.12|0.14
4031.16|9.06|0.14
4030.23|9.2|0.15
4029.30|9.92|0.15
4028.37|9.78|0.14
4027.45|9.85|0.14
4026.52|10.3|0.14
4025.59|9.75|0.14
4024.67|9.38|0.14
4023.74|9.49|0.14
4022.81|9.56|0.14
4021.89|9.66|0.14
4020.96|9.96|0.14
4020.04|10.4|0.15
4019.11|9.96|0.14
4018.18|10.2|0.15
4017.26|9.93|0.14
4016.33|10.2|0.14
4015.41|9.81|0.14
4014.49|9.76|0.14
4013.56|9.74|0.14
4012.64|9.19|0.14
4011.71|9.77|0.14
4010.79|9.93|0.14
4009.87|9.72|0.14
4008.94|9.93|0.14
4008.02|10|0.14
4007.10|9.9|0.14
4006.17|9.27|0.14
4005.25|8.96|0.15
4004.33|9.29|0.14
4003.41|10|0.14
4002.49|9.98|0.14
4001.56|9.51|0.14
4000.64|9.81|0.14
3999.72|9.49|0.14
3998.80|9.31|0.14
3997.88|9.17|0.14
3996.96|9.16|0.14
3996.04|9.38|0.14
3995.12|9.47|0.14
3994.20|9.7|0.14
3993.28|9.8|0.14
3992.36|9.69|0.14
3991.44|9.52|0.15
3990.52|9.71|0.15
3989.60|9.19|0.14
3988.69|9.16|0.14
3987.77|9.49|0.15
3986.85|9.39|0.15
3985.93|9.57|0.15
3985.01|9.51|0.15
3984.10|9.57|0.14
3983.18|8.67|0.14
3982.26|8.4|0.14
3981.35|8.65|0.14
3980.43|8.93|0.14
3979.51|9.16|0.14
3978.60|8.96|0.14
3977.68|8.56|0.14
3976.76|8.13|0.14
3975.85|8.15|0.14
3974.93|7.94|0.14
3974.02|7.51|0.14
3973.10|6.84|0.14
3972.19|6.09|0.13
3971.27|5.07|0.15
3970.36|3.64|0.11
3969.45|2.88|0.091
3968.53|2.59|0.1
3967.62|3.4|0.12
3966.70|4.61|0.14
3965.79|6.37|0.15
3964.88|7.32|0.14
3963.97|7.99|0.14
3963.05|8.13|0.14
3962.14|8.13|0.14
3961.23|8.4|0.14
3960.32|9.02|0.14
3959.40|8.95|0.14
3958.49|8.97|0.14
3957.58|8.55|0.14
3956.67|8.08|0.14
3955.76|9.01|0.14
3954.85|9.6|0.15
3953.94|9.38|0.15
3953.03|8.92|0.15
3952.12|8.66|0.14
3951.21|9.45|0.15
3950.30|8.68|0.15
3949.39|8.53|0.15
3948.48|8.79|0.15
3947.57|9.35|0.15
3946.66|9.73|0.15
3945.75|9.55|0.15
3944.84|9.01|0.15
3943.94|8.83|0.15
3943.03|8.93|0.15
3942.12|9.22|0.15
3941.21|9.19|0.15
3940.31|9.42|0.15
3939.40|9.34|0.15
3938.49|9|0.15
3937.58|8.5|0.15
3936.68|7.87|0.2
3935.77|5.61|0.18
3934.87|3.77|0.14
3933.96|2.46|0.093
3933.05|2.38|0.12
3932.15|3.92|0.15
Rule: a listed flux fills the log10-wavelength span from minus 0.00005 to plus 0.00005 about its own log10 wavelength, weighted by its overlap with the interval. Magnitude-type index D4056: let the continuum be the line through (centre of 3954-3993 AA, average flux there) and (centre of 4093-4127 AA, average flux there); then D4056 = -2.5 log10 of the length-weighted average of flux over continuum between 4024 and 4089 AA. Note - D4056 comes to -0.175 mag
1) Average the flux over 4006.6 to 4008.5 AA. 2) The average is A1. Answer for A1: 9.93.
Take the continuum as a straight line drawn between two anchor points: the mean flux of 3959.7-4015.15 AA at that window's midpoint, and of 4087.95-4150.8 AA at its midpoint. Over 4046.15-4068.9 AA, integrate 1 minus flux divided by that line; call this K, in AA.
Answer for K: -2.72 AA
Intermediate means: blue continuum 8.49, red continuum 8.68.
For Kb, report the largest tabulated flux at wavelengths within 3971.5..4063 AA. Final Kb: 10.4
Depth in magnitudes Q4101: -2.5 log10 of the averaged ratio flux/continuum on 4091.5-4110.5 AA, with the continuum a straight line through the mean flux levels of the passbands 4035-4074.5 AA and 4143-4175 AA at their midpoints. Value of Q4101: 0.280 mag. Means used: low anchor 9.59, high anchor 9.45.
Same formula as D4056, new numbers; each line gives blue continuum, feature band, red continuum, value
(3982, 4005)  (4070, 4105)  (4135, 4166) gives 0.135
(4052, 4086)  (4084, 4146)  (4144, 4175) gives 0.092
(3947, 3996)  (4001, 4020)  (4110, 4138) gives -0.160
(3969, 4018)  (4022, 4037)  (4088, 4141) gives -0.094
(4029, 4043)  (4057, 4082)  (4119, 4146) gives 0.022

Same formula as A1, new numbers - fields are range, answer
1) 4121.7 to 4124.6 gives 9.28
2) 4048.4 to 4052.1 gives 9.77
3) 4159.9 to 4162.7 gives 9.6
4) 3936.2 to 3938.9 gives 8.42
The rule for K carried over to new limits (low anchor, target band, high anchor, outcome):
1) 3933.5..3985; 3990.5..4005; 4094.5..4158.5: -2.7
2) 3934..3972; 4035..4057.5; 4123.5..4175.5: -3.0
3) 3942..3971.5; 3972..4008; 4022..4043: -1.9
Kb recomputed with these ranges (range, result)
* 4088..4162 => 9.78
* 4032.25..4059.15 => 10.1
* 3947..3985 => 9.6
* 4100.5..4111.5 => 8.61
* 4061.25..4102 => 9.9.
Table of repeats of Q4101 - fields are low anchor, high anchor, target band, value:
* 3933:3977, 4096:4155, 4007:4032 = -0.216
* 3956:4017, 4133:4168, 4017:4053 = -0.104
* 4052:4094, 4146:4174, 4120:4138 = 0.019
